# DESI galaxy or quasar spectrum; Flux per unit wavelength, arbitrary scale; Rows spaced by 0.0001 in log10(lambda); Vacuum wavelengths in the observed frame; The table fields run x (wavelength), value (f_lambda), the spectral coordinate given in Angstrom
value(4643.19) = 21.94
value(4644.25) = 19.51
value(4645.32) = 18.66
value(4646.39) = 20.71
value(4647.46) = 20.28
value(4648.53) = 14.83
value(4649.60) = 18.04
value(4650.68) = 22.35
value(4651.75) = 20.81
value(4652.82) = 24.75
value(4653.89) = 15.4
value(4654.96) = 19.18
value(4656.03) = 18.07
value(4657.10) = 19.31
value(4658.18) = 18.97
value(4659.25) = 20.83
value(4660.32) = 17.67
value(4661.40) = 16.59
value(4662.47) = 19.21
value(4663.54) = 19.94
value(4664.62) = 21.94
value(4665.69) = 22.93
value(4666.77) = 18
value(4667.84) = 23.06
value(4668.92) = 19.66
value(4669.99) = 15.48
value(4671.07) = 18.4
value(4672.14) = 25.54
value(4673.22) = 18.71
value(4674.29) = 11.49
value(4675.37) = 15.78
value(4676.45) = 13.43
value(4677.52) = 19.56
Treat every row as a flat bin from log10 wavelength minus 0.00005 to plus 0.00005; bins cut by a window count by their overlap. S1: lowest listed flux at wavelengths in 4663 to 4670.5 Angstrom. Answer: 15.48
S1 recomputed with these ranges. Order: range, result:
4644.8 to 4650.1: 14.83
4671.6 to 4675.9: 11.49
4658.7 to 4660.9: 17.67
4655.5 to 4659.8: 18.07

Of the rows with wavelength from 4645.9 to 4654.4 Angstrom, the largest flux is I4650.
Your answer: 24.75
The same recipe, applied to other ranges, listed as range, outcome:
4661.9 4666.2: 22.93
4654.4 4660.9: 20.83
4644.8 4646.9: 20.71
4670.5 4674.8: 25.54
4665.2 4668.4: 23.06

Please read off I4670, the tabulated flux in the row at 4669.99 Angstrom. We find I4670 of 15.48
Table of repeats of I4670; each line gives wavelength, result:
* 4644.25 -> 19.51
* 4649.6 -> 18.04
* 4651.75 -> 20.81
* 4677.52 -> 19.56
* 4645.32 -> 18.66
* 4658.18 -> 18.97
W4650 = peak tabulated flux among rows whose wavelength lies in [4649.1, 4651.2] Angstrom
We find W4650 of 22.35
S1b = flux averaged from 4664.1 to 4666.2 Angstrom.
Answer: 22.5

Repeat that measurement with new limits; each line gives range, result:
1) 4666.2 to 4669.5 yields 20.2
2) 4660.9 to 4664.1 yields 18.6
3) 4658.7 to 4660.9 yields 19.2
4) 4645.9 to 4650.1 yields 18.4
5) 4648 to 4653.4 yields 20.1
